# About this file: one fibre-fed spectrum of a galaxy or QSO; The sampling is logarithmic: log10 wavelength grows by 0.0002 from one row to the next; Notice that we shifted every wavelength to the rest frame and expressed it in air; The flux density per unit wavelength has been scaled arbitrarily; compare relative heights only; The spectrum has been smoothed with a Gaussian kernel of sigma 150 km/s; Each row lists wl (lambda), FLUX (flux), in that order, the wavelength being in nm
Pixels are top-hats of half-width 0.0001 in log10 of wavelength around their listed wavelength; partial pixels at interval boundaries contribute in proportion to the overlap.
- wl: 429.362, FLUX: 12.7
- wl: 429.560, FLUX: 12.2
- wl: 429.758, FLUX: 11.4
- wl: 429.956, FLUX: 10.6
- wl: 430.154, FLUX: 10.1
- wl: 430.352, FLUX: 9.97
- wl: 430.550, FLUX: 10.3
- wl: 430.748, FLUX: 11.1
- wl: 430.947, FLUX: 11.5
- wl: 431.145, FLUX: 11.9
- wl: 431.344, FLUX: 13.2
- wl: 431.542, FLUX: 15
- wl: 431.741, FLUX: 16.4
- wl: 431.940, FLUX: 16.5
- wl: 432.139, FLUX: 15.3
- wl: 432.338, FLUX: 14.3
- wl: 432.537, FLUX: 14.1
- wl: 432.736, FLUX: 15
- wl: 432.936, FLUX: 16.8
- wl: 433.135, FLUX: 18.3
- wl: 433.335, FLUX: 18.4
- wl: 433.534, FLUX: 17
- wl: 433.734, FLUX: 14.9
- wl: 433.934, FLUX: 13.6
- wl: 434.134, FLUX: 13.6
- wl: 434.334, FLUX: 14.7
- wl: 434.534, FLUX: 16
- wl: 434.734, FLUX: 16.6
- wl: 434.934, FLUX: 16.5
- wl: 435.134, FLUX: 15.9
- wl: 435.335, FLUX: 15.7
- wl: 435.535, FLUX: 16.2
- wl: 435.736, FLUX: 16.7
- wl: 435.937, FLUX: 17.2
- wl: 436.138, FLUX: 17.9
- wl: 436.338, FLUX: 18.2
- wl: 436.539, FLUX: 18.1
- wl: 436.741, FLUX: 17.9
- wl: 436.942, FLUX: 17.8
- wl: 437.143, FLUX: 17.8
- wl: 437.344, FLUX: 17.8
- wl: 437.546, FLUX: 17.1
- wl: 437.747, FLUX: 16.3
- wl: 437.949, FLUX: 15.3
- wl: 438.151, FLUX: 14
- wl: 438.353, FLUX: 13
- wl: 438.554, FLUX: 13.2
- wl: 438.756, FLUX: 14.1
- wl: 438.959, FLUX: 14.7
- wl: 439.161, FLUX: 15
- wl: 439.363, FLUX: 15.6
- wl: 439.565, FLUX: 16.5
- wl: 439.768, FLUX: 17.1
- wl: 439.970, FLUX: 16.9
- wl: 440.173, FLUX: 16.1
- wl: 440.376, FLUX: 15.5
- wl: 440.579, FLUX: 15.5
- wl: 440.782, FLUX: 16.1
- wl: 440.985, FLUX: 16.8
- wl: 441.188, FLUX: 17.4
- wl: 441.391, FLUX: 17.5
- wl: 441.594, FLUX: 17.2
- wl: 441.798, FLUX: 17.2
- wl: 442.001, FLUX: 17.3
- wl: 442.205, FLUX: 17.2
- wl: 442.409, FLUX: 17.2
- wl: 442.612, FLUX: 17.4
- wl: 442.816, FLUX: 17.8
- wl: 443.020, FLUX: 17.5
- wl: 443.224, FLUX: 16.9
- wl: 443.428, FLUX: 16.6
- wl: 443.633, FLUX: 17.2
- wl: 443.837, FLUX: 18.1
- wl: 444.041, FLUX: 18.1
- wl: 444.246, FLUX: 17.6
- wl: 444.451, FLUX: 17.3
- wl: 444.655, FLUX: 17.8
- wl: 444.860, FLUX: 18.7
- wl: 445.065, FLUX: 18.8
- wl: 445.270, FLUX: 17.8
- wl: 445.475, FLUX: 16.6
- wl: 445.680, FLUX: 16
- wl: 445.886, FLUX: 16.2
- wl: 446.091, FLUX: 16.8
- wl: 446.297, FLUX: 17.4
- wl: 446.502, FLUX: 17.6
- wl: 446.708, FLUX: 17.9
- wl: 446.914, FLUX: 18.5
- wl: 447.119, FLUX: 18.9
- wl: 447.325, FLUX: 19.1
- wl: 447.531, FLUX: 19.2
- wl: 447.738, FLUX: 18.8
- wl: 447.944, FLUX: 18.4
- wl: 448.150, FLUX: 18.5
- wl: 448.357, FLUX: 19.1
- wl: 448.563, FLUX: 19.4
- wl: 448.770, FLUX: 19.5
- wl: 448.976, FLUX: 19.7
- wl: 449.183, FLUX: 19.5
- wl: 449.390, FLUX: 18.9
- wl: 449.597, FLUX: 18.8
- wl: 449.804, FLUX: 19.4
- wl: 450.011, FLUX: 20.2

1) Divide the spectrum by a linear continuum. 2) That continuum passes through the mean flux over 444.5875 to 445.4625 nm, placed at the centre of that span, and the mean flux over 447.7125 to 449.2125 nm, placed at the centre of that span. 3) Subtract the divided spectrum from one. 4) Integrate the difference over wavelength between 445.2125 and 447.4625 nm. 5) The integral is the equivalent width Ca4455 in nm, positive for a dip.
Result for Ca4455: 0.12 nm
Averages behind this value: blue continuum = 18.1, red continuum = 19.1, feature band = 17.6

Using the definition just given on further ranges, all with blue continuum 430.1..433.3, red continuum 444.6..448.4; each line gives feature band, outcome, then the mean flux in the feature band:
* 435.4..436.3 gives -0.12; 17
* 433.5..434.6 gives -0.02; 14.8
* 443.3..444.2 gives -0.01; 17.5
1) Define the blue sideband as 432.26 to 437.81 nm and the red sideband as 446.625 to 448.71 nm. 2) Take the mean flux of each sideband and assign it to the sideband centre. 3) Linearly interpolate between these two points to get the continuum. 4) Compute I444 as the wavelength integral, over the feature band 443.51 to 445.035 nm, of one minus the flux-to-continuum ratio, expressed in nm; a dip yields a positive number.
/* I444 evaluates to 0.026 nm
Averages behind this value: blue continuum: 16.5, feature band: 17.9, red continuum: 18.8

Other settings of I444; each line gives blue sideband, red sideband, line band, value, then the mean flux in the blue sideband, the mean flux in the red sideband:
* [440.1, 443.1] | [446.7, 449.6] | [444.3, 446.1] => 0.068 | 16.9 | 19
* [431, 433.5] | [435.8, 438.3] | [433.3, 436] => 0.061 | 15.4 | 17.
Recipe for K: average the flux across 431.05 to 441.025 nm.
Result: 15.9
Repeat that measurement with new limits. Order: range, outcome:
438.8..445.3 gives 17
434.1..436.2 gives 16.1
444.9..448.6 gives 18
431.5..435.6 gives 15.8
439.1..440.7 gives 16.1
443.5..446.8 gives 17.5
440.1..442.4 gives 16.7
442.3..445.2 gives 17.6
